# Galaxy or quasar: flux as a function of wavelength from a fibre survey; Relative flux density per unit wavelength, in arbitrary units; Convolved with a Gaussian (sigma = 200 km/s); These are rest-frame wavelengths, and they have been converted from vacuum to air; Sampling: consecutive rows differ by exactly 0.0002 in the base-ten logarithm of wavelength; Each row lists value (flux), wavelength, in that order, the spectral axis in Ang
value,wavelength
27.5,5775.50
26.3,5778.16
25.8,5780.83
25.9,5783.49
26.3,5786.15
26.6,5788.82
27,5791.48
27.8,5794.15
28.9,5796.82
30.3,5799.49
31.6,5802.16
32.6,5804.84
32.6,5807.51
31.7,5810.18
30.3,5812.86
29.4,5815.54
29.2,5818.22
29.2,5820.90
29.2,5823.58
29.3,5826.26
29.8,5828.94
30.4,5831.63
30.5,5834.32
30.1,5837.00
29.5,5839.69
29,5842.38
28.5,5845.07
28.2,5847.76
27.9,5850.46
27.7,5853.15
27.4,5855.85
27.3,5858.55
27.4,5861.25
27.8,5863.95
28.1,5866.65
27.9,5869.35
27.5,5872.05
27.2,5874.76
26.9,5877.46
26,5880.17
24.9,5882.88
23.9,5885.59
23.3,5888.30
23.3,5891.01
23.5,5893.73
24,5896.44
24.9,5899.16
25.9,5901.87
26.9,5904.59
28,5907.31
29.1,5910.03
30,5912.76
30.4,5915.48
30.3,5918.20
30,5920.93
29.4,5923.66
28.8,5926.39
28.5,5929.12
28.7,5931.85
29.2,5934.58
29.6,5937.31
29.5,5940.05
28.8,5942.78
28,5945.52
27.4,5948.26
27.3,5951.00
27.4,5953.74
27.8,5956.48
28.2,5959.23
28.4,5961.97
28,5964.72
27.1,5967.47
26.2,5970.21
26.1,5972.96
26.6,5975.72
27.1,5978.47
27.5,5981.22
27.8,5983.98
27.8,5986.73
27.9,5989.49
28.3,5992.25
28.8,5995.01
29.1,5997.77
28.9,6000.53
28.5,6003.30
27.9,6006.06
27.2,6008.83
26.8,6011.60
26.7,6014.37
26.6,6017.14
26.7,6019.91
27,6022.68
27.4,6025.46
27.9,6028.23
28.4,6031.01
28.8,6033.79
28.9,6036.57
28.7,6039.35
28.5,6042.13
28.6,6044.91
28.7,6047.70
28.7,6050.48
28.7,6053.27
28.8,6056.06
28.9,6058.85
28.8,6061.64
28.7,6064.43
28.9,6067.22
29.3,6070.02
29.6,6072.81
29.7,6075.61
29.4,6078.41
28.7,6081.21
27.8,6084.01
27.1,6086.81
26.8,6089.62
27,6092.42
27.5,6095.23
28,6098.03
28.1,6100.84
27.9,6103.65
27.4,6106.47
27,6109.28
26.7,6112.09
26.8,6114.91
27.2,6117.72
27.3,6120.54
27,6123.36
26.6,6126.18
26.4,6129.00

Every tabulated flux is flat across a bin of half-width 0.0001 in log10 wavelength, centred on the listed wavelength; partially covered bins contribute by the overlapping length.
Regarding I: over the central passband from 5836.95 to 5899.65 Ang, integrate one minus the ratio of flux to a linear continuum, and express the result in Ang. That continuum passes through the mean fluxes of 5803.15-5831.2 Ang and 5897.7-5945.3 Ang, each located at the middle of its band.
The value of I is 6.0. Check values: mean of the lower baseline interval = 30.3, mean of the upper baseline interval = 28.7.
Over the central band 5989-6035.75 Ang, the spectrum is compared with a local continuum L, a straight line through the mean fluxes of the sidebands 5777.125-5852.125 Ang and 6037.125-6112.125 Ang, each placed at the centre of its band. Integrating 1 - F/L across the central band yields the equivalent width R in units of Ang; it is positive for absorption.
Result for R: 1.1 Ang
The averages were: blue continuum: 29.1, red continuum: 28.3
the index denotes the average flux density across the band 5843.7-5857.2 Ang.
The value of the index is 27.9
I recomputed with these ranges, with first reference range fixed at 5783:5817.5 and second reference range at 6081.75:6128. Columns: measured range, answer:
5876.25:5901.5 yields 3.7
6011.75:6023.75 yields 0.5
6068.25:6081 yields -0.9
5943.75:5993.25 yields 1.3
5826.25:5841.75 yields -0.4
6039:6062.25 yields -0.9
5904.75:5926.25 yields -0.6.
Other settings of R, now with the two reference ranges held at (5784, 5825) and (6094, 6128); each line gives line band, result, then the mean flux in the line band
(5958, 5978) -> 0.76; 27.2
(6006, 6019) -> 0.48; 26.9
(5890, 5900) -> 1.70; 23.9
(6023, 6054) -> -0.70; 28.4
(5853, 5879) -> 1.35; 27.5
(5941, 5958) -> 0.36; 27.8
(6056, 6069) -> -0.57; 28.8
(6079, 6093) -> -0.08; 27.6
